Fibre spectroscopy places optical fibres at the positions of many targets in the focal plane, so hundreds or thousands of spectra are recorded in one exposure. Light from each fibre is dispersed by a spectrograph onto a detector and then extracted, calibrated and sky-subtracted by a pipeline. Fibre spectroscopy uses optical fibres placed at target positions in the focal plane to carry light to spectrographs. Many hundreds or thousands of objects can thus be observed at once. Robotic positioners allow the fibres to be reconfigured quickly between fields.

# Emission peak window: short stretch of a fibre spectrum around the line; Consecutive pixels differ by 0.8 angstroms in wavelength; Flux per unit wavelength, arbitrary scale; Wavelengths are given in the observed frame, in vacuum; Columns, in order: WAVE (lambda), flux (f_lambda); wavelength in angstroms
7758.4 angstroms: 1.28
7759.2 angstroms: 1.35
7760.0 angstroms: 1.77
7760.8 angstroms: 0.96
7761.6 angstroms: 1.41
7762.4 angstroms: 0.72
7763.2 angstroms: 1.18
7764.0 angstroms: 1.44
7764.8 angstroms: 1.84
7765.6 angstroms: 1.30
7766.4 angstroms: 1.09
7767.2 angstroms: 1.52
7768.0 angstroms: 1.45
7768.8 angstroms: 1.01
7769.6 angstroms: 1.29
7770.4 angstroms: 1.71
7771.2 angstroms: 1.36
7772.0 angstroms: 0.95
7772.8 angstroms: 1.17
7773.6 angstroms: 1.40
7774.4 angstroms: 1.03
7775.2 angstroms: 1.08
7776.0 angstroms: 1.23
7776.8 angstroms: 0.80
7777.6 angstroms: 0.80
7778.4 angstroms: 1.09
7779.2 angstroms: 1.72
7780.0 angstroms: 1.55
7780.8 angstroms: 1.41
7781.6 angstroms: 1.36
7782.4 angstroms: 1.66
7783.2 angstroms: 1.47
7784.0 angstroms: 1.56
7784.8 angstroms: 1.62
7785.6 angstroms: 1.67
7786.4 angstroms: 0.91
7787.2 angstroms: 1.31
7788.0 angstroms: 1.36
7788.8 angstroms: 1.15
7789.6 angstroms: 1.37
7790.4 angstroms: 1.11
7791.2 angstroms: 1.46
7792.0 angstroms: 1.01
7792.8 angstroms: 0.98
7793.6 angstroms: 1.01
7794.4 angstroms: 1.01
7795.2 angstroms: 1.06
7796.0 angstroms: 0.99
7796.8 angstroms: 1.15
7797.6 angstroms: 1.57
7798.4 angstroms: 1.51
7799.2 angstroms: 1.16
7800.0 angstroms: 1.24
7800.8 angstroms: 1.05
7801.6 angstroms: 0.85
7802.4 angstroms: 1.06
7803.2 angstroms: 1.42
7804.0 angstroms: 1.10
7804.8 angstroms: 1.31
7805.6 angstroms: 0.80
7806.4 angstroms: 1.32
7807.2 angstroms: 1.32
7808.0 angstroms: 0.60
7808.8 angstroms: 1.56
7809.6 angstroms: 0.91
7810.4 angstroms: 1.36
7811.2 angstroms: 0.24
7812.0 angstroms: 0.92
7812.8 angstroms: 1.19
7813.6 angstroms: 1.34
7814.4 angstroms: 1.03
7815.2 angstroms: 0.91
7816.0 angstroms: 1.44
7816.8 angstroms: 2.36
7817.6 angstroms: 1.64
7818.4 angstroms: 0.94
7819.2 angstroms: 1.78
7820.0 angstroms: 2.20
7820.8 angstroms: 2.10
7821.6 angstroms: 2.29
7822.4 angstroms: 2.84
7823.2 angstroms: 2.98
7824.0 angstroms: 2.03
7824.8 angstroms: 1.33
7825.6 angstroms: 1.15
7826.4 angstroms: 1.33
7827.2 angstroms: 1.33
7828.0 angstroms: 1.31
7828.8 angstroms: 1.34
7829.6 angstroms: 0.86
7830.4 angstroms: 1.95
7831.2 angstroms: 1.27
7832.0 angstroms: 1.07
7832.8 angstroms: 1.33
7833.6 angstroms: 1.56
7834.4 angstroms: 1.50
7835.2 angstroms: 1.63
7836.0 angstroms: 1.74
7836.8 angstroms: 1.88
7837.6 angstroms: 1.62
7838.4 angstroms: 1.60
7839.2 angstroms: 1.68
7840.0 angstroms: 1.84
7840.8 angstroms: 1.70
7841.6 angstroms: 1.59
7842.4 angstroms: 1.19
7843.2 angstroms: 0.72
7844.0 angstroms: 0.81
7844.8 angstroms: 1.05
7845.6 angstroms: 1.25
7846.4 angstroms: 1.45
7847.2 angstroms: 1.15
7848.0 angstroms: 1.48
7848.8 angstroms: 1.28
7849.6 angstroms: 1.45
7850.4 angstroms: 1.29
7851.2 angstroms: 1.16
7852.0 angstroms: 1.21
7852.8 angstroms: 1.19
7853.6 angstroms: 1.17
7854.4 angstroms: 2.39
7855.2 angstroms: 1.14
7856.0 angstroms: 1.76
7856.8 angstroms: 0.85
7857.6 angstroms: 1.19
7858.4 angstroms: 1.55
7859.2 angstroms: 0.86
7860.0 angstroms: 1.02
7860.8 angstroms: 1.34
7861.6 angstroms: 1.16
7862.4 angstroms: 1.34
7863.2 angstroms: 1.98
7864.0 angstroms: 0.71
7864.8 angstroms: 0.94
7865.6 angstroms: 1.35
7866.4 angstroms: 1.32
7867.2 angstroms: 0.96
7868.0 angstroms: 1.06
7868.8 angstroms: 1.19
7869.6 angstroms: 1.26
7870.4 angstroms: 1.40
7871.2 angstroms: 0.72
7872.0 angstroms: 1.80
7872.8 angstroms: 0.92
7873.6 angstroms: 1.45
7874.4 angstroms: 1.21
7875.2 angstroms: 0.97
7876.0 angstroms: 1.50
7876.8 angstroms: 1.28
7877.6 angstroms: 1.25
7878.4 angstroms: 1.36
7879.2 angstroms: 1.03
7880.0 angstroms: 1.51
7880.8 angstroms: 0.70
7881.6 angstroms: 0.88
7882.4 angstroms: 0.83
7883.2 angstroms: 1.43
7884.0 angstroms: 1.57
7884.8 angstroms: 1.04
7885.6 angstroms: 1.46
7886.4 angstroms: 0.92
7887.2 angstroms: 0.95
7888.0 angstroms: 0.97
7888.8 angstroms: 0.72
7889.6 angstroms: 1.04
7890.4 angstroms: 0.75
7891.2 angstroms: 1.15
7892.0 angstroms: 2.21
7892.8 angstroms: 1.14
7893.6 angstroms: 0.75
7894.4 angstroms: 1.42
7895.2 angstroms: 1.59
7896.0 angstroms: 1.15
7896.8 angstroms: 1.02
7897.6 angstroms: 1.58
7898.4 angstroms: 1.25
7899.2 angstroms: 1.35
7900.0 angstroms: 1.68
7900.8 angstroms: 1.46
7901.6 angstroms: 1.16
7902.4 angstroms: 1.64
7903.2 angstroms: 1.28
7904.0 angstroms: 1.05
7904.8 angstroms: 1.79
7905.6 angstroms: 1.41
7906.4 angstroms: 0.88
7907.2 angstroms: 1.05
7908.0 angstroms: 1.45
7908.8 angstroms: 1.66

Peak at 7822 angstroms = [S II] 6716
